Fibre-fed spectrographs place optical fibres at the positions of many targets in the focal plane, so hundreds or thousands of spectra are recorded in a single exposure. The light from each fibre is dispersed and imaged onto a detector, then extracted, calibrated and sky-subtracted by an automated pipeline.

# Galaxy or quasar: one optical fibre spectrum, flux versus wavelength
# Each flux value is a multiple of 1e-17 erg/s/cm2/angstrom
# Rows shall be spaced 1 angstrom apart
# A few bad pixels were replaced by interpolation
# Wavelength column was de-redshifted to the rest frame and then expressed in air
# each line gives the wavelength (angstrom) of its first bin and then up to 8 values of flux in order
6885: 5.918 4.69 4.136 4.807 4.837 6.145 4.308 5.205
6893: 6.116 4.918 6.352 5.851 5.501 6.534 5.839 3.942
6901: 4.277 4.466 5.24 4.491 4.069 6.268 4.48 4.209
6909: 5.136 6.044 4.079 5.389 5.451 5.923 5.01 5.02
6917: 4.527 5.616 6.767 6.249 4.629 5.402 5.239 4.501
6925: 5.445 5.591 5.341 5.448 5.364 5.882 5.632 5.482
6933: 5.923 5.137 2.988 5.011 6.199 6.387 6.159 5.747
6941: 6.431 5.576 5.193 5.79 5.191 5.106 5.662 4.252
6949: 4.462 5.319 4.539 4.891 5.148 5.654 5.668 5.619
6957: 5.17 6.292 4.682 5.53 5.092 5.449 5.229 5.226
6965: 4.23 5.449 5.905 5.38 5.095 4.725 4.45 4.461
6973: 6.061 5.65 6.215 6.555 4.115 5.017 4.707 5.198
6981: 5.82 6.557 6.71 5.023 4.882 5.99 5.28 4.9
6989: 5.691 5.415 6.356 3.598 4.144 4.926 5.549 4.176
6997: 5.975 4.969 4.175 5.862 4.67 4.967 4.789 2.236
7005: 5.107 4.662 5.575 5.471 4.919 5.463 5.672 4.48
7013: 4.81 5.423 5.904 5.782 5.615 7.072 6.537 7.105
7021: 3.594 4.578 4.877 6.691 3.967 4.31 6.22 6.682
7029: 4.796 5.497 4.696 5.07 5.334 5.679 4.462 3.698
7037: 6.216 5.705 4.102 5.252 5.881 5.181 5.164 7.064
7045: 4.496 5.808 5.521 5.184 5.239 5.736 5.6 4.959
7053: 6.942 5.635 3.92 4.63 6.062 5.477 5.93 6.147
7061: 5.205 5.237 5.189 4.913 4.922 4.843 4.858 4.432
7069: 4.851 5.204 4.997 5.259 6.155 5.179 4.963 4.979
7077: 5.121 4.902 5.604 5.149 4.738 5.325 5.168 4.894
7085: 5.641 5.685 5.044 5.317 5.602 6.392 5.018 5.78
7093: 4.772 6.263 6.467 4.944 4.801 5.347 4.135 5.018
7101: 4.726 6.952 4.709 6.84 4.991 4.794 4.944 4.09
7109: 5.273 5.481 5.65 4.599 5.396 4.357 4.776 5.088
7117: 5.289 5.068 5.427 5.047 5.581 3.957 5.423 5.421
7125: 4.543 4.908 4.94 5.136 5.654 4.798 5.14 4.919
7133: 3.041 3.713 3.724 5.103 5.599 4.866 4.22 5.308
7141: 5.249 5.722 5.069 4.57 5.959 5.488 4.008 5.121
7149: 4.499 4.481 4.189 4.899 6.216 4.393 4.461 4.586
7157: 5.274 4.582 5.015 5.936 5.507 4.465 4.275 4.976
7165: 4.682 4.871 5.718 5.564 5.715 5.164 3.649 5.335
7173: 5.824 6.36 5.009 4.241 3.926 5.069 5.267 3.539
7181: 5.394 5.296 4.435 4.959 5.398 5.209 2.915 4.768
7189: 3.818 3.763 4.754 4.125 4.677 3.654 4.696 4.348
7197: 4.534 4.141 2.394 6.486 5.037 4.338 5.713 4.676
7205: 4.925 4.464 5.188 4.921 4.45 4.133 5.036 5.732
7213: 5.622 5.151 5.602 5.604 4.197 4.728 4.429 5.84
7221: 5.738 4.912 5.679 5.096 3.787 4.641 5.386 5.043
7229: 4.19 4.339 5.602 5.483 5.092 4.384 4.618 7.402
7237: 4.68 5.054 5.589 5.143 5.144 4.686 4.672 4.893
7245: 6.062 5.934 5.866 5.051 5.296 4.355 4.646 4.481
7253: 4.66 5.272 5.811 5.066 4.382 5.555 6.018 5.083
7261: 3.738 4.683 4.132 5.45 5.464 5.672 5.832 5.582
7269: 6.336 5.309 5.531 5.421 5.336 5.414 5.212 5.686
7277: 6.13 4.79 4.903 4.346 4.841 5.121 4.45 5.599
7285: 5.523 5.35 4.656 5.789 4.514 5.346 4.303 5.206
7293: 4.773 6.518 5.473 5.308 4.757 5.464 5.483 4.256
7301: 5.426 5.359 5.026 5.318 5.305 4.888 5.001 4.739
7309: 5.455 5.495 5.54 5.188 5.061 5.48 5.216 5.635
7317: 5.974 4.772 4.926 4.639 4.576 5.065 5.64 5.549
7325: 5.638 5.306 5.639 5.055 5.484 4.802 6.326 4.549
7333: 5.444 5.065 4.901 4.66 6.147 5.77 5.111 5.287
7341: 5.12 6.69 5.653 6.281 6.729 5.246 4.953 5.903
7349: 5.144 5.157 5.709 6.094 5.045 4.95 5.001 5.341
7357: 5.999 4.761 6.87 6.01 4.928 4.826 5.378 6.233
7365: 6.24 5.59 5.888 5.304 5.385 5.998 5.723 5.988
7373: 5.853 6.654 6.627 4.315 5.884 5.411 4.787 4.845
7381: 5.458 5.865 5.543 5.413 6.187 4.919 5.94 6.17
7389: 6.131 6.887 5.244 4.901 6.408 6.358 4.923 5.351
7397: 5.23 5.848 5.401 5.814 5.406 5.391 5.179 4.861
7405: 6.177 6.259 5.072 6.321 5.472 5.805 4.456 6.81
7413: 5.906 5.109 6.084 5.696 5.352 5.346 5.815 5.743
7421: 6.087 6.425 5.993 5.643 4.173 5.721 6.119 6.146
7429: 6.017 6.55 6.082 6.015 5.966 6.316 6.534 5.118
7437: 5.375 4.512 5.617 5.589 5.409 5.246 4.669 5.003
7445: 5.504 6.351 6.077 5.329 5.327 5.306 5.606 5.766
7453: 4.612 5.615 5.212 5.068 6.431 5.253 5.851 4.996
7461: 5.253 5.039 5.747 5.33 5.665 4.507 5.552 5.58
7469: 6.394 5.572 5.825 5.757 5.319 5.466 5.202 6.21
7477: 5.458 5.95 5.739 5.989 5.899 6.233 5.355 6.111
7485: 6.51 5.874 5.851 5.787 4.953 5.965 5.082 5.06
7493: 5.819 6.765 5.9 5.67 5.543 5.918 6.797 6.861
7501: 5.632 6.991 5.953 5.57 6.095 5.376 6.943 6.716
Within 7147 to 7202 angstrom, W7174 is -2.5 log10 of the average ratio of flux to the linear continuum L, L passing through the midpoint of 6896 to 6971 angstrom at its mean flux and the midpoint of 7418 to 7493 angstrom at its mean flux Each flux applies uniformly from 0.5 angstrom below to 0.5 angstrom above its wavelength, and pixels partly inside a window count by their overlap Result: 0.14 mag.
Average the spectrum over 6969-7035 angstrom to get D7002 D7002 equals 5.25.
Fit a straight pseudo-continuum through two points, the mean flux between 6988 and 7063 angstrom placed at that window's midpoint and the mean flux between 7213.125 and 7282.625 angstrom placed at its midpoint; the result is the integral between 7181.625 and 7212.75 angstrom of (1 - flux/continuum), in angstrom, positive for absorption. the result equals 3.4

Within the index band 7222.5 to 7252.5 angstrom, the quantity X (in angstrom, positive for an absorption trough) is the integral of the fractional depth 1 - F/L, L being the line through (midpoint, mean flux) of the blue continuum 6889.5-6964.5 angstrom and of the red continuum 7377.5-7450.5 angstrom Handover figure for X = 2.4 angstrom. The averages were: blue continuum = 5.31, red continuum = 5.64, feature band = 5.08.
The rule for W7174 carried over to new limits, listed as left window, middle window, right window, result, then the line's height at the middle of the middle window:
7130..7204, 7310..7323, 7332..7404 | 0.04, 5.37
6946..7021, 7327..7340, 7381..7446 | 0.06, 5.59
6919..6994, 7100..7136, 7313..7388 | 0.09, 5.4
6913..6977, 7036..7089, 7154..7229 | -0.04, 5.11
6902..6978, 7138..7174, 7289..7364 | 0.06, 5.32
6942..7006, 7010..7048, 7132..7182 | -0.06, 5.09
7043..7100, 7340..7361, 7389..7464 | -0.01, 5.55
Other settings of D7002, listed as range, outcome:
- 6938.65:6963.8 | 5.35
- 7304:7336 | 5.23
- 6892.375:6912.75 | 5.16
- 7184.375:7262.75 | 4.9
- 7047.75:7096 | 5.32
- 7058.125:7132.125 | 5.2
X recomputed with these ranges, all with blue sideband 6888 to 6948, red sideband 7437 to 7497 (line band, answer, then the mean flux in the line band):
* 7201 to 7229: 2.40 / 4.99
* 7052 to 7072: 0.60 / 5.23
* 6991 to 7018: 1.70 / 5.02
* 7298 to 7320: 1.16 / 5.21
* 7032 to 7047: 0.24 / 5.29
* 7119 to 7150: 3.01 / 4.89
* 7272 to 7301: 1.67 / 5.17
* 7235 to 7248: 0.20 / 5.38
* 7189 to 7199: 2.33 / 4.18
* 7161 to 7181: 1.77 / 4.95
